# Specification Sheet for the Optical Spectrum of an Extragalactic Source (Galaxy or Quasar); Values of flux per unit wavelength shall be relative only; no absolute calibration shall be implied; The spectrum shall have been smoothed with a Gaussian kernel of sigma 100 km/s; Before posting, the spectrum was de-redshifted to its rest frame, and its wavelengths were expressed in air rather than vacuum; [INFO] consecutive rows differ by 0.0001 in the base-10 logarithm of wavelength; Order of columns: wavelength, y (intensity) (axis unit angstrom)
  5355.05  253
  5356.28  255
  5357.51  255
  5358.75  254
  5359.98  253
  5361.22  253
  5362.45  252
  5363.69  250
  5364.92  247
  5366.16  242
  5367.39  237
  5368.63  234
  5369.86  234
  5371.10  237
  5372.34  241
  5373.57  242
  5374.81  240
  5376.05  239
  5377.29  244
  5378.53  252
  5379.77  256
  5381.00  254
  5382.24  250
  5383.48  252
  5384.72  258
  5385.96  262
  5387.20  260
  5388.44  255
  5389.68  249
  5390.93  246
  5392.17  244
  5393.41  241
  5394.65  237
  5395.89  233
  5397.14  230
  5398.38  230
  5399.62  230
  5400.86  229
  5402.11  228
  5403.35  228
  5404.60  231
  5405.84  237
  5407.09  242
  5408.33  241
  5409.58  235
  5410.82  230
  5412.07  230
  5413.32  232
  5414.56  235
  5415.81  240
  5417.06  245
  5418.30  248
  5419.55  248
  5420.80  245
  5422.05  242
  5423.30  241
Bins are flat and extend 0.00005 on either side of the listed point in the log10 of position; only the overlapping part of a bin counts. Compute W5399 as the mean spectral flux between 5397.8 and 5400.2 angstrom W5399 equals 230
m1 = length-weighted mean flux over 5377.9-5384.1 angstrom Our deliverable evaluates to 253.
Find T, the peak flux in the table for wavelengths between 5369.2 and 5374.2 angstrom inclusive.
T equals 242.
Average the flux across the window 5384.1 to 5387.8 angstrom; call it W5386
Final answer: 260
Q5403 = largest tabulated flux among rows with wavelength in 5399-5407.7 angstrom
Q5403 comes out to 242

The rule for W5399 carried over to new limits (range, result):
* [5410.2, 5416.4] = 233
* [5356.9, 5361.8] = 253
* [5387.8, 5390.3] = 252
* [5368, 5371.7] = 235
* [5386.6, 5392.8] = 251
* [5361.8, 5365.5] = 250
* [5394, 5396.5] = 235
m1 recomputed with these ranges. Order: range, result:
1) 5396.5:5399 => 230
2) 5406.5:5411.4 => 237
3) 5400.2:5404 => 228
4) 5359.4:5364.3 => 252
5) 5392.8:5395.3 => 239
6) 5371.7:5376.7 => 240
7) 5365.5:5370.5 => 237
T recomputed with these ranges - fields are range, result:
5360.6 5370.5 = 253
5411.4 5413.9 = 232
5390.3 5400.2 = 246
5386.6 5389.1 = 260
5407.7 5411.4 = 241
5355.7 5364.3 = 255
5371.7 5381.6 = 256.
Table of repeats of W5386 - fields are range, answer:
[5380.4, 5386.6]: 255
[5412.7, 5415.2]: 234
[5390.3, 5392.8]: 244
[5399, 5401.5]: 229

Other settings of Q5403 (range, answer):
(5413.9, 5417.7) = 245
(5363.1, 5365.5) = 250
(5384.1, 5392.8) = 262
